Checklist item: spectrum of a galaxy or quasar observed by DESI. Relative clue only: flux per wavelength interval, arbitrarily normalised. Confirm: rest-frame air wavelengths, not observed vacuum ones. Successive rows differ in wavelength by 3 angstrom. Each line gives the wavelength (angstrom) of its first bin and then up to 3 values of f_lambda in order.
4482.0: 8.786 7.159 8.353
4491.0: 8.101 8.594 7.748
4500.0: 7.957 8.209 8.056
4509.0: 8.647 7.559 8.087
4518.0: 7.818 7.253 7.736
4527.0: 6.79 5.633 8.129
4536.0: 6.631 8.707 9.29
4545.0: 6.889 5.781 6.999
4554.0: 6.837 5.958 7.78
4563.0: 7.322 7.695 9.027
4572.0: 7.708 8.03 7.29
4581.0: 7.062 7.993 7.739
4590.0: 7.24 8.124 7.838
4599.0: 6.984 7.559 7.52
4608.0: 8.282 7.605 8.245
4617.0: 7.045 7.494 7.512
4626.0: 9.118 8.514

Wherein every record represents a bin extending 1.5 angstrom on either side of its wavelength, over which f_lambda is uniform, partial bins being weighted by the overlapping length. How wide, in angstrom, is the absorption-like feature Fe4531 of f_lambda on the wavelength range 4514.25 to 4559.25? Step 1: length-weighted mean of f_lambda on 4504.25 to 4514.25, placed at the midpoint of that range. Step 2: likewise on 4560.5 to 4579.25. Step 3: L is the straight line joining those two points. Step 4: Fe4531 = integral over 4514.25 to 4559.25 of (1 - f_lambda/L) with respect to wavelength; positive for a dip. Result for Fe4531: 4.2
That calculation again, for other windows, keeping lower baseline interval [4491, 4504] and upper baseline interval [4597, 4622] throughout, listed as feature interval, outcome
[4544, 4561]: 2.6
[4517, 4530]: 1.3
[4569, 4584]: 0.1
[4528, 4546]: 0.9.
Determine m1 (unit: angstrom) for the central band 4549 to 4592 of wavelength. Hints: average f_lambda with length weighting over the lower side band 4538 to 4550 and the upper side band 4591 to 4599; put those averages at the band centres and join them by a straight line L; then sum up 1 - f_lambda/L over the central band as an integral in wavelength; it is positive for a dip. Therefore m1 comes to 1.2 angstrom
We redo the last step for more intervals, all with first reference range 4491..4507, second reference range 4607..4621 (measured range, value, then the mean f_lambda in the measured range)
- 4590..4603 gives 0.33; 7.58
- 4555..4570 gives 0.78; 7.48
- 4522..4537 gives 1.88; 7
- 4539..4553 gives 1.01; 7.38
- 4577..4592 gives 0.63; 7.49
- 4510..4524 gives 0.58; 7.72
